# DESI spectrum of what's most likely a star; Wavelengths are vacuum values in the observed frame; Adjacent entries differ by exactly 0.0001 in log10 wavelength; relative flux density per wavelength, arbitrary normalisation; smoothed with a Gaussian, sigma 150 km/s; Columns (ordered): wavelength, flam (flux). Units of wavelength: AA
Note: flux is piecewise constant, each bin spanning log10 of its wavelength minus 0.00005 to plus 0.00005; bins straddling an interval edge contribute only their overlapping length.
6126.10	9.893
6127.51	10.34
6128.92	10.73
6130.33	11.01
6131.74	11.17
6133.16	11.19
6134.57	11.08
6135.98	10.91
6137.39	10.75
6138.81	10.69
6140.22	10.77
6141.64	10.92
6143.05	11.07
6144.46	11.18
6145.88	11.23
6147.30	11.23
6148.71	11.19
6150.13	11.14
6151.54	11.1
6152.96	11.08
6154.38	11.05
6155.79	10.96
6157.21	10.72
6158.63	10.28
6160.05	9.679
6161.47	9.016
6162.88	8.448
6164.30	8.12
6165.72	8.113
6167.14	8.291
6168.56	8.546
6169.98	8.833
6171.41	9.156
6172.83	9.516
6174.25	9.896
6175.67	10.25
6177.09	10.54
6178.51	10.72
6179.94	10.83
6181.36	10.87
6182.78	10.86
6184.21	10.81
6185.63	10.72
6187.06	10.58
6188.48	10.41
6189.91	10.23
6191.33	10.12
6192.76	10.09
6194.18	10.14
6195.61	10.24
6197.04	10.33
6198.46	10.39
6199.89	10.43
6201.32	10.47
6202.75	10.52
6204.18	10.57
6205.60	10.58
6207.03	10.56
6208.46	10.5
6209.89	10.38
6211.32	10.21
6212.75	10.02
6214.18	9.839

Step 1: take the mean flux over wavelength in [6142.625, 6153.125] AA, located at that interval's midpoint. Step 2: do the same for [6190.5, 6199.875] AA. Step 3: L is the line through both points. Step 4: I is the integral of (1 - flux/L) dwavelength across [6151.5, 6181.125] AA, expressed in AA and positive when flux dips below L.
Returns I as 2.86 AA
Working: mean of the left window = 11.2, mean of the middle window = 9.76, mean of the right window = 10.2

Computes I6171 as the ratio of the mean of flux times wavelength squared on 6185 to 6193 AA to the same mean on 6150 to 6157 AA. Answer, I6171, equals 0.9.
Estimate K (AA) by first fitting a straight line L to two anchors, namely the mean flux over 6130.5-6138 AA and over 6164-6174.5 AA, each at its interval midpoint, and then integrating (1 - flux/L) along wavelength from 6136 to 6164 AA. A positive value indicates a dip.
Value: -1.7 AA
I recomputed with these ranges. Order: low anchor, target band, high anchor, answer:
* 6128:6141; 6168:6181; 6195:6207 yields 1.0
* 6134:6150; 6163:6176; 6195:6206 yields 2.2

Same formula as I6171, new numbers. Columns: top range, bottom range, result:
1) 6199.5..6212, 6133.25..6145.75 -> 0.98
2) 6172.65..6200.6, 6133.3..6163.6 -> 0.99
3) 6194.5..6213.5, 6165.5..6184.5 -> 1.07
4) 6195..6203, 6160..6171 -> 1.22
